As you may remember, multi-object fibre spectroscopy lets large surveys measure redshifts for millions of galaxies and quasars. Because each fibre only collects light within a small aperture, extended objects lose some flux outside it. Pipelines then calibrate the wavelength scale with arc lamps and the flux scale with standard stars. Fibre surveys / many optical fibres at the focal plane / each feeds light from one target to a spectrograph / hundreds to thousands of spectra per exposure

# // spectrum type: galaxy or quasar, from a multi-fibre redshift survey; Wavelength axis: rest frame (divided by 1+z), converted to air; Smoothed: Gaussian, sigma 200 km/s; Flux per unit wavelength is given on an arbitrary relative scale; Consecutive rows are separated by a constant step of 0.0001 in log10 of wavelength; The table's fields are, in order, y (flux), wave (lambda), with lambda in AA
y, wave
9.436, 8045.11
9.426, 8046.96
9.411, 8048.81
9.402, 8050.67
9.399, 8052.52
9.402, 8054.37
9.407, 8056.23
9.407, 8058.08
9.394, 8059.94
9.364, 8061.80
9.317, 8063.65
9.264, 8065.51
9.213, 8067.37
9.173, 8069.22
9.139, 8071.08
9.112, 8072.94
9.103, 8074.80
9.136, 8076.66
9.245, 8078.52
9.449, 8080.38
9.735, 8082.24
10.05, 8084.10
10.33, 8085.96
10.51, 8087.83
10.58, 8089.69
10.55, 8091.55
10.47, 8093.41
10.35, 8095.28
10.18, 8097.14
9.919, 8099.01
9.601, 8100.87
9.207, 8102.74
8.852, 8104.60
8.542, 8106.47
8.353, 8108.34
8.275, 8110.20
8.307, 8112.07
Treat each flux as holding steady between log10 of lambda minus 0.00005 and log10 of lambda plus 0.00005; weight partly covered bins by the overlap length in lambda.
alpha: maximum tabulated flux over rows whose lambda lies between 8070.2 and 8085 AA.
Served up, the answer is 10.05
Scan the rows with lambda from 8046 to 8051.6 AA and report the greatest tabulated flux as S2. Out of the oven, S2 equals 9.426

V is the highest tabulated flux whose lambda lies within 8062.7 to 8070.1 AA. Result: 9.317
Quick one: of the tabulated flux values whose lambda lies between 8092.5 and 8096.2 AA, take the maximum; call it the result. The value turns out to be 10.47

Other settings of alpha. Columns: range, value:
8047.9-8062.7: 9.411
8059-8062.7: 9.394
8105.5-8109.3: 8.542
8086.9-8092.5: 10.58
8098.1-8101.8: 9.919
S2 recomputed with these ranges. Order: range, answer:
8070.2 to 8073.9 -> 9.139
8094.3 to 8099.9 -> 10.35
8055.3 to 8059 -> 9.407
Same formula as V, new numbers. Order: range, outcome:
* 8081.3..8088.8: 10.51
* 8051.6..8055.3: 9.402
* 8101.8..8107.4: 9.207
